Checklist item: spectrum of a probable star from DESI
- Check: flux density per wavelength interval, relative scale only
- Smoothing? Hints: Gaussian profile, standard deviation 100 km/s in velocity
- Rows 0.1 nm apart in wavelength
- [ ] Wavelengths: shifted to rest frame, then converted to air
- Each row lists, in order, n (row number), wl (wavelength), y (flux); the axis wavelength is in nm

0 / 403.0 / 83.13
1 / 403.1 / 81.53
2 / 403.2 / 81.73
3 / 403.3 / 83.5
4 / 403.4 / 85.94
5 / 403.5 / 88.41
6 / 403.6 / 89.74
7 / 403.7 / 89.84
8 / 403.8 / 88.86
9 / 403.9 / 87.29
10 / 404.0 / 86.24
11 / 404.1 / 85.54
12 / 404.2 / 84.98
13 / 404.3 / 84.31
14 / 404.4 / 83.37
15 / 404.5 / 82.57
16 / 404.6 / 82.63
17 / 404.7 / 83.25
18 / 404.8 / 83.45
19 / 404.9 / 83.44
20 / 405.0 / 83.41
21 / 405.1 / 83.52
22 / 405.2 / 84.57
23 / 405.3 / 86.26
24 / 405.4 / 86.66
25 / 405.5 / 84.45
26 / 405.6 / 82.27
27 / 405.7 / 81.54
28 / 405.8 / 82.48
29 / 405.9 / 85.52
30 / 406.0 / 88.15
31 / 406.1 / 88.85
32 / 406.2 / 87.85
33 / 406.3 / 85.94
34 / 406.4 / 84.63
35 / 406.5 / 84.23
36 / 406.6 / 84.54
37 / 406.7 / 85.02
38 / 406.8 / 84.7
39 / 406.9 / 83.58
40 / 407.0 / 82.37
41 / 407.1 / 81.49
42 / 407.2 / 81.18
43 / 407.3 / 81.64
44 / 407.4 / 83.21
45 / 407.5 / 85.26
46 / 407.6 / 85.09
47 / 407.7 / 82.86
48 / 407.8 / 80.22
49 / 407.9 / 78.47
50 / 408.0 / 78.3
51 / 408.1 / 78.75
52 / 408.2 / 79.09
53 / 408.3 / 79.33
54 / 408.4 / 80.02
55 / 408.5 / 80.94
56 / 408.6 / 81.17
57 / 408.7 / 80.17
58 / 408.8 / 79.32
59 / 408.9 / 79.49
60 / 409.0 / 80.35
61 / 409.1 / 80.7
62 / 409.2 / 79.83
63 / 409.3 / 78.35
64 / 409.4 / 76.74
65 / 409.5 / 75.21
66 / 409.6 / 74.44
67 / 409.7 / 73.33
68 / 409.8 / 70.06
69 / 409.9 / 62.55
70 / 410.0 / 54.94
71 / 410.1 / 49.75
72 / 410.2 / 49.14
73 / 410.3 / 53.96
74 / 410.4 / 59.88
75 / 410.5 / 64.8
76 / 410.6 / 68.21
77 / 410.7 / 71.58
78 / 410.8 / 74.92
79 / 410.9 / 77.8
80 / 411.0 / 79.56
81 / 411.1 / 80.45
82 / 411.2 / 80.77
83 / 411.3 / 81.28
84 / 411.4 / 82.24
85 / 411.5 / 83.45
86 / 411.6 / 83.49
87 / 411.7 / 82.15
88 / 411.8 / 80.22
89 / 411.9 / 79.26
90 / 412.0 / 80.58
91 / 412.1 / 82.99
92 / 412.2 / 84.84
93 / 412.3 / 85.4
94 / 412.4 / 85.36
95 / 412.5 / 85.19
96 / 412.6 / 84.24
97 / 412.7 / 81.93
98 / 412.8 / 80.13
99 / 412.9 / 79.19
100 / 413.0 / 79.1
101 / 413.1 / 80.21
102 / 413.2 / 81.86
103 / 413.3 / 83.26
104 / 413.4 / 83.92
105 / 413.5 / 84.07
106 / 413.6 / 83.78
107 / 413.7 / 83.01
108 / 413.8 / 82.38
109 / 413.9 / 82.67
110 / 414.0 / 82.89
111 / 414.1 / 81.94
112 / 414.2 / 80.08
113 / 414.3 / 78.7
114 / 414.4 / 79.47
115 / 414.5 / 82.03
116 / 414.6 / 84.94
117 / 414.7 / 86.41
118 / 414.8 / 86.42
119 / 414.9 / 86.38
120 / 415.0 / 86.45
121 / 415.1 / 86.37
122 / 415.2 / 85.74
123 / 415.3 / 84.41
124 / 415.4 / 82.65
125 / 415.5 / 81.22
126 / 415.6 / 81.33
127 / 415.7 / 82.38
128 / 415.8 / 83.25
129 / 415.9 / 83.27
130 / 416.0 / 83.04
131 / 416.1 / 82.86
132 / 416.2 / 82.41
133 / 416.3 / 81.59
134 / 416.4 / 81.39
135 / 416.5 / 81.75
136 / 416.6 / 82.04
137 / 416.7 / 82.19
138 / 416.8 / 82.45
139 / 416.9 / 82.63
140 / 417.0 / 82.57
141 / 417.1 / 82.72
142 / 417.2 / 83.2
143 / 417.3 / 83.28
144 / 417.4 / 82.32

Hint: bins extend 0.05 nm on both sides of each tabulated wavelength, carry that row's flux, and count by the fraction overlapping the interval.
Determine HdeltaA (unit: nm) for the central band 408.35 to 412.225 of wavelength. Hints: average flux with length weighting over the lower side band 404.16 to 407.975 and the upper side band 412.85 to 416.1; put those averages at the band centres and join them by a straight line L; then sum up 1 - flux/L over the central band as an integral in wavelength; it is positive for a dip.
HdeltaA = 0.40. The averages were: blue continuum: 83.9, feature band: 74.8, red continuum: 82.9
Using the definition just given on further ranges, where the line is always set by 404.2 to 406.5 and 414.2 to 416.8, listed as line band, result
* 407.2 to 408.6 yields 0.05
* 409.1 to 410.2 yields 0.19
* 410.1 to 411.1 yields 0.21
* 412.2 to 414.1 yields 0.02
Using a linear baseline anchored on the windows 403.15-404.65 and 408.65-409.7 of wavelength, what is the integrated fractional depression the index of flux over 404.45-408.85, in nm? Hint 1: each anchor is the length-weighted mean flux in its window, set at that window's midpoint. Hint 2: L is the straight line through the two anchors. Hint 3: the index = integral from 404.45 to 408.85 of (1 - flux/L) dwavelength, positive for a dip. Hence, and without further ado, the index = -0.07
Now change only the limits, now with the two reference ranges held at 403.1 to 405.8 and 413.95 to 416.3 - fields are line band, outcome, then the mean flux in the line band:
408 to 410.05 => 0.19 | 76.3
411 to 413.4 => 0.05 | 82.1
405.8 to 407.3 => 0.00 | 84.7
